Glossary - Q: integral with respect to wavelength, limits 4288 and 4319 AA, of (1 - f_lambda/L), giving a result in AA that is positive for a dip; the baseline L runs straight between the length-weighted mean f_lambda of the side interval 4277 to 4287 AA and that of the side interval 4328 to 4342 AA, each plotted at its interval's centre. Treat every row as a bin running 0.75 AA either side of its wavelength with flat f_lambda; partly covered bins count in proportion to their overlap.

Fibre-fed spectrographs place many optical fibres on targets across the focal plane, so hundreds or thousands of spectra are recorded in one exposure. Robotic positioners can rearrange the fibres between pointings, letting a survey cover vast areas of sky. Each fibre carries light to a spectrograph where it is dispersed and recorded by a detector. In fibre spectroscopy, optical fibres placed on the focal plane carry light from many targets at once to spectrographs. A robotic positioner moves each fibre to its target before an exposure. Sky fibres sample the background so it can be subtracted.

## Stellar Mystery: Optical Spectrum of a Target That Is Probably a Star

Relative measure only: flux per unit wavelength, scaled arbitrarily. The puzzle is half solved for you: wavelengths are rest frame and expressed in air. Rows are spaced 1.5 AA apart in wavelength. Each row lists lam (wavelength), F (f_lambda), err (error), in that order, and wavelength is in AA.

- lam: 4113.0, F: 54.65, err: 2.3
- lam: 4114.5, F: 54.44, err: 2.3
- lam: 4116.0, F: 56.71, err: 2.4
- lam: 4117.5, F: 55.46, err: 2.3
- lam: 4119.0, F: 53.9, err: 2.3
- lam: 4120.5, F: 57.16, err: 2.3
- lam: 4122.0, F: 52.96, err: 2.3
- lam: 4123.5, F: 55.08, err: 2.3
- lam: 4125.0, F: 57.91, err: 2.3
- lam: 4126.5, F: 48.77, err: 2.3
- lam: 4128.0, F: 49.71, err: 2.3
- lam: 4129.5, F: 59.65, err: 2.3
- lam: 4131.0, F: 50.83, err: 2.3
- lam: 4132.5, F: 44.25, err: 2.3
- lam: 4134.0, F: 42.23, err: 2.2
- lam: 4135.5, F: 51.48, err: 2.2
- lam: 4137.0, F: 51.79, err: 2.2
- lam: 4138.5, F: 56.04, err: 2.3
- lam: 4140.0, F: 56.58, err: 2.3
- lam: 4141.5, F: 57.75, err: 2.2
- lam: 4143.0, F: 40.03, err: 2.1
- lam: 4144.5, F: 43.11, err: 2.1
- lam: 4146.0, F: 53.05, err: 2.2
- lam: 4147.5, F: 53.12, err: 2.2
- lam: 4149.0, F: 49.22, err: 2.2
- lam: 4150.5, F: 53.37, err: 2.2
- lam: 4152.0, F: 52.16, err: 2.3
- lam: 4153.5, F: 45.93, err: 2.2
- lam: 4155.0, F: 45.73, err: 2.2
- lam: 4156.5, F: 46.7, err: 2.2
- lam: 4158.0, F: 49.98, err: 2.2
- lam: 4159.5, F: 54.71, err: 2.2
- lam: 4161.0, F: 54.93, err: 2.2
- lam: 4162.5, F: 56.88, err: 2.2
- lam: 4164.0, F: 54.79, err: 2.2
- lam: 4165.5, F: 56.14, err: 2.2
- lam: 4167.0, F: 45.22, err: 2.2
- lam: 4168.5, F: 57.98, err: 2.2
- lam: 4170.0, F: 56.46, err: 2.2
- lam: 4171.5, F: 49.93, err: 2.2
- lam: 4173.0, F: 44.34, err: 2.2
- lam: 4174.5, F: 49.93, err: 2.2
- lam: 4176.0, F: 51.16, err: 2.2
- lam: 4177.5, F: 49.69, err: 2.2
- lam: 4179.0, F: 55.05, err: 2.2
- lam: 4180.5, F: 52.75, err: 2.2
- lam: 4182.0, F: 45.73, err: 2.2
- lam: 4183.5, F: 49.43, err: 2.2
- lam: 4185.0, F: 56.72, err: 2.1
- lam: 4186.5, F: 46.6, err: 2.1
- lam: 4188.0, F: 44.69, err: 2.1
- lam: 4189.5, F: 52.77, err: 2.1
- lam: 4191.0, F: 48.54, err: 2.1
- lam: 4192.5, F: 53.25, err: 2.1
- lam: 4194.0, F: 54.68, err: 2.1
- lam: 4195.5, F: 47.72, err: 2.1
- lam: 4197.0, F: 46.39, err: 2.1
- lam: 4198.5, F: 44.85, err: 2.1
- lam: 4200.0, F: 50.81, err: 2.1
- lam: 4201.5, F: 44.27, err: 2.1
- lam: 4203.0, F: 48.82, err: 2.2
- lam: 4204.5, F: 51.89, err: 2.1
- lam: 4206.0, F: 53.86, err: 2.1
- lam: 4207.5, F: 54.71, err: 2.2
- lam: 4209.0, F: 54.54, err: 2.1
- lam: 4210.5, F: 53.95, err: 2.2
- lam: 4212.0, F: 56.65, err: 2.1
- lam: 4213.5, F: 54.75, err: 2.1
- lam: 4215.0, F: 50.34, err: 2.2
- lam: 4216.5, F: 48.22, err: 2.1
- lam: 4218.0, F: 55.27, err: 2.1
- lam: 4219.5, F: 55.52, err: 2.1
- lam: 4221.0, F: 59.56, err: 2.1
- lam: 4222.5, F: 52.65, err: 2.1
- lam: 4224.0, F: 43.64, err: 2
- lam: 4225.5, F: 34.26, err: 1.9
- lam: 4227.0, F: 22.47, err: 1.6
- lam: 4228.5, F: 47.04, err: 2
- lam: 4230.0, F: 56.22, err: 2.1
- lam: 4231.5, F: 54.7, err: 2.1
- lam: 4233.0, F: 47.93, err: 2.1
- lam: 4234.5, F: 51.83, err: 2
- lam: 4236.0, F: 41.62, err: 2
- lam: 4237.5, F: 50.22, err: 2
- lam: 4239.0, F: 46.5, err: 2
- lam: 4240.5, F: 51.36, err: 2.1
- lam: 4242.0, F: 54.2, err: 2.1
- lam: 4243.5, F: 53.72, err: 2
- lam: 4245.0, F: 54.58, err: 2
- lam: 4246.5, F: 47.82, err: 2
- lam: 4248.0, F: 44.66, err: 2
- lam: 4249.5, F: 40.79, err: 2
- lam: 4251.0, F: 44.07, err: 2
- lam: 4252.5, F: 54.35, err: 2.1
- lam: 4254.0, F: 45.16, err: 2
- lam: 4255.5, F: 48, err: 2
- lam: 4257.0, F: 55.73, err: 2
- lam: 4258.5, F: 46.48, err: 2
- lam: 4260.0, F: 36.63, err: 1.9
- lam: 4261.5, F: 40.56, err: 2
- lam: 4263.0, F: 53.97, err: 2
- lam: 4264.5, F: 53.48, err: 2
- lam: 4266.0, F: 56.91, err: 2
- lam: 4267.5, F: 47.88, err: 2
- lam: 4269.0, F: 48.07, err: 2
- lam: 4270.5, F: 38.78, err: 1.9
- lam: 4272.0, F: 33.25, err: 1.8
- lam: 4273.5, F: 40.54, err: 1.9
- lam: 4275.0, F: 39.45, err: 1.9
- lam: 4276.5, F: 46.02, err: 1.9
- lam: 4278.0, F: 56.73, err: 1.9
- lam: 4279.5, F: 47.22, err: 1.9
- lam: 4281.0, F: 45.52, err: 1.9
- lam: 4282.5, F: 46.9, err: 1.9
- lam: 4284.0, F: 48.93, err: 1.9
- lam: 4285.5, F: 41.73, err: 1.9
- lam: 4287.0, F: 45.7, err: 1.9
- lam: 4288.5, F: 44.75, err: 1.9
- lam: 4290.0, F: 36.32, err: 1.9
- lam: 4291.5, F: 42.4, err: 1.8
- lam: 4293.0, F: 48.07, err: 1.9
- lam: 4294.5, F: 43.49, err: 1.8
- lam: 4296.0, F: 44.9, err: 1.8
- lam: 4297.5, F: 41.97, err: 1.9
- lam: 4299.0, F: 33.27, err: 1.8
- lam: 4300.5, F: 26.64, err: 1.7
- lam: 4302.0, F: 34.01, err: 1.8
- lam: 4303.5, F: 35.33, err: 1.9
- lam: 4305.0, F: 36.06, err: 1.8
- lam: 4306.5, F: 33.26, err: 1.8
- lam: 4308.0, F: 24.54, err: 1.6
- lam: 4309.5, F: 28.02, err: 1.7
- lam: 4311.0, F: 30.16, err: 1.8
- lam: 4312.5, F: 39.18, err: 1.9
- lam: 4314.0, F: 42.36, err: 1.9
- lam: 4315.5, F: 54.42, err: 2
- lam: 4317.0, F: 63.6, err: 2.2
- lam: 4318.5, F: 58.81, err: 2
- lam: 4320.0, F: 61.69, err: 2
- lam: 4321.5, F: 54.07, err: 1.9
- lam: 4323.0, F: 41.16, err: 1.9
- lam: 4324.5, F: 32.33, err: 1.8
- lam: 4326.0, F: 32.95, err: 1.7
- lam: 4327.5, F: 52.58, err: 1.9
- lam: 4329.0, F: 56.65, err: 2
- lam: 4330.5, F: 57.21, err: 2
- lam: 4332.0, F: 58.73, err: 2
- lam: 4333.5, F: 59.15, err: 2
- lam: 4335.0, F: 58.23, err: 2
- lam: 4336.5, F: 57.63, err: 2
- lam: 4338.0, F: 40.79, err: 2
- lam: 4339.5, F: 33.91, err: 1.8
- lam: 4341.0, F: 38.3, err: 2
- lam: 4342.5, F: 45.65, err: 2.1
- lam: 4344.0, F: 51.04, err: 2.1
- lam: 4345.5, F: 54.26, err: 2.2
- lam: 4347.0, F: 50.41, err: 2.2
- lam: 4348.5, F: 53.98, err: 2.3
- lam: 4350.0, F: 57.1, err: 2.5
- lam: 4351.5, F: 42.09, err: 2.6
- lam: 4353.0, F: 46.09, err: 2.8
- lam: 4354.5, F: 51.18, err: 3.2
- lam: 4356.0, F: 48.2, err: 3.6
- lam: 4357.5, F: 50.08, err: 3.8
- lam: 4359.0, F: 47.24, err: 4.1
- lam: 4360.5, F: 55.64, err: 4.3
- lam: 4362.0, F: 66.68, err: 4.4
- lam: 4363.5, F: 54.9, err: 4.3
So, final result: 5.8 AA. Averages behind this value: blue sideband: 47.6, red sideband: 51.1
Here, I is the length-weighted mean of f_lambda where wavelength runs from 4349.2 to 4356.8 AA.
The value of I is 49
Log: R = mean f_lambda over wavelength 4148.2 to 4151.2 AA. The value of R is 51.3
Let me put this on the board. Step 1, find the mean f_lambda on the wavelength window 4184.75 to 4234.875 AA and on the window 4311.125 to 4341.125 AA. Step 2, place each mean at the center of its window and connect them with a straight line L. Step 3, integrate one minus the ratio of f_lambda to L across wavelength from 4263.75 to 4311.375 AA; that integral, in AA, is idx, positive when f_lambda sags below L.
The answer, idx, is 8.0 AA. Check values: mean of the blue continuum 49.9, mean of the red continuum 49.5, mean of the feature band 41.3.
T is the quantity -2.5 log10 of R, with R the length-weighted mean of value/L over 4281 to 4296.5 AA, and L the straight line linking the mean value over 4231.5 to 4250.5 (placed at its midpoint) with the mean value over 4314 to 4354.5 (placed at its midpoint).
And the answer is 0.12 mag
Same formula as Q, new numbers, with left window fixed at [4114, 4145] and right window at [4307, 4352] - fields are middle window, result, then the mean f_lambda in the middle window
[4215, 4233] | 0.67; 48.2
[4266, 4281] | 1.23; 44.9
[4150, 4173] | -0.13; 51.8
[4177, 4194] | 0.09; 50.7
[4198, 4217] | -0.39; 51.5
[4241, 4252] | 0.18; 48.7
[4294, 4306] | 2.88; 36.7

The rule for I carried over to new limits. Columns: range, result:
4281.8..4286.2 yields 45.9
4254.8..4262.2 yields 45.5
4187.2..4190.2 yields 48.6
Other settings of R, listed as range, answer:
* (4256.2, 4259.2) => 51.1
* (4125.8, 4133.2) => 50.7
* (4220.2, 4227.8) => 42.6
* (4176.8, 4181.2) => 52.5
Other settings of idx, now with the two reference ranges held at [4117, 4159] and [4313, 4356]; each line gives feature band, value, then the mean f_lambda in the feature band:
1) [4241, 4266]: 0.94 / 48.7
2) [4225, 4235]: 1.12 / 45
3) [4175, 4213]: 0.07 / 50.8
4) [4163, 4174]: -0.25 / 52.2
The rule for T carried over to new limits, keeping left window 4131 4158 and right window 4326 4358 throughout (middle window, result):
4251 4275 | 0.08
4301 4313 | 0.48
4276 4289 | 0.07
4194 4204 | 0.04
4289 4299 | 0.19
